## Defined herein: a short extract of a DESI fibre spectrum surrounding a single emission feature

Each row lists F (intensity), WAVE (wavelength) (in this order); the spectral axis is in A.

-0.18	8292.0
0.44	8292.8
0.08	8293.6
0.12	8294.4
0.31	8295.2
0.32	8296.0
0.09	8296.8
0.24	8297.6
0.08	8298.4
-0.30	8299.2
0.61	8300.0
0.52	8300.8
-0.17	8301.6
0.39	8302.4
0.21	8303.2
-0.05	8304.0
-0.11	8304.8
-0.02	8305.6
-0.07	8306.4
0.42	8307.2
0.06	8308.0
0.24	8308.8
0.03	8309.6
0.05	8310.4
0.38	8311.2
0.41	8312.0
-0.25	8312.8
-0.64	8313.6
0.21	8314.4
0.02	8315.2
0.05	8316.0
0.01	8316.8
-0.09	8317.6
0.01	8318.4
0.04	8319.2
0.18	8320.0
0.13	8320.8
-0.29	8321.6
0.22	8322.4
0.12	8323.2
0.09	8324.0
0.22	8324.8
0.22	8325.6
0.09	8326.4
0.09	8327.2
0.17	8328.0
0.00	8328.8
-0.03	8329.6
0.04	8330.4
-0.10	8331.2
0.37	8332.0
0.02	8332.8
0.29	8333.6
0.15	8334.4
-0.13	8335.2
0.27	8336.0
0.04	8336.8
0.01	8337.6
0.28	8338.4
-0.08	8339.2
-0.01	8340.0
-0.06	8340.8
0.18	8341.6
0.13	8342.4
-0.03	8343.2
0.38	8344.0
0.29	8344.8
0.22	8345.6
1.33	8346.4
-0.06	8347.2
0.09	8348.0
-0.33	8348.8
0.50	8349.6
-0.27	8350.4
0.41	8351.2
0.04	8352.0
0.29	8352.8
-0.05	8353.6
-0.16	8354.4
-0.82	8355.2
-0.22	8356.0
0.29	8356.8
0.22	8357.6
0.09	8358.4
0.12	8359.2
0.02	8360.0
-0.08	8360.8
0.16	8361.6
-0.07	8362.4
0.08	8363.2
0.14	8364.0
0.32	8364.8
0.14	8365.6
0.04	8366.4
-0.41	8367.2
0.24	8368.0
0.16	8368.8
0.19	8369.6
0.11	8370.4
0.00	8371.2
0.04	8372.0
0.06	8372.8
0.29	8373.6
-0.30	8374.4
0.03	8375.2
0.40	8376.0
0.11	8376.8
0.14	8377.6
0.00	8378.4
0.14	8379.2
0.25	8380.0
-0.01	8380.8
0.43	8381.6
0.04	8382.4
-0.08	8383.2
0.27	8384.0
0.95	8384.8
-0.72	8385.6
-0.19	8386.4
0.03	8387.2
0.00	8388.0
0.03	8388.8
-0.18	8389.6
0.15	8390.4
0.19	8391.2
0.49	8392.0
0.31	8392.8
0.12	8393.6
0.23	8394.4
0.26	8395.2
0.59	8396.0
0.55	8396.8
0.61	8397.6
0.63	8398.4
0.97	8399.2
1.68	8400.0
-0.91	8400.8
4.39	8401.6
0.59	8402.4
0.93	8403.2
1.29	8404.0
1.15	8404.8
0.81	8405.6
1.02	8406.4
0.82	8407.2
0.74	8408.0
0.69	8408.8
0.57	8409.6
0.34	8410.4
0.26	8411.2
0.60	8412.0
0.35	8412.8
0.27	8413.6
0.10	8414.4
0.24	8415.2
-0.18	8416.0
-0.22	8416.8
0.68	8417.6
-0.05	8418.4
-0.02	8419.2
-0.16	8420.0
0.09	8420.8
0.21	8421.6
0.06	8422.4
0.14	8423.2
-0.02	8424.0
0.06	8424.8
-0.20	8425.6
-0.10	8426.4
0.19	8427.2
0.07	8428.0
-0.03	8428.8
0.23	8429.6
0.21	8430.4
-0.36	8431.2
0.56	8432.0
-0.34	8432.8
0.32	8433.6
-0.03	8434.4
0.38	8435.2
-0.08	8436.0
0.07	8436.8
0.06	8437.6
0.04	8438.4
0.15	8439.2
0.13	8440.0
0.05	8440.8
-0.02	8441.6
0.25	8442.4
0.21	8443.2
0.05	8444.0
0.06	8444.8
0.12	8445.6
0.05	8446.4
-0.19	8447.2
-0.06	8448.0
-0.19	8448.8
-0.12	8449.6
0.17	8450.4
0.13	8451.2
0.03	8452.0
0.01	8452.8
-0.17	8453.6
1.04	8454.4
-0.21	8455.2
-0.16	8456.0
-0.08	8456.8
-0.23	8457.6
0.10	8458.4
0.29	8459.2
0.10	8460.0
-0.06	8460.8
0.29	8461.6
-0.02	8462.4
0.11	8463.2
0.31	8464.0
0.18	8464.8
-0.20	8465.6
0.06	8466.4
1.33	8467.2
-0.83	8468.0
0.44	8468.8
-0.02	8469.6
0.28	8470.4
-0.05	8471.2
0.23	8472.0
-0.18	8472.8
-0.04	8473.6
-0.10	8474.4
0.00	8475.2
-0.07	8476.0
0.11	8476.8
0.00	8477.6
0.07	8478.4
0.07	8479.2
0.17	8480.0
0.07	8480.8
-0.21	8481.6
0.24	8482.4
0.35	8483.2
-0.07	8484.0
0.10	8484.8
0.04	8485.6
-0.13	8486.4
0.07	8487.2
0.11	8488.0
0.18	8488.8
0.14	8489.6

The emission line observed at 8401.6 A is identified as [O II]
